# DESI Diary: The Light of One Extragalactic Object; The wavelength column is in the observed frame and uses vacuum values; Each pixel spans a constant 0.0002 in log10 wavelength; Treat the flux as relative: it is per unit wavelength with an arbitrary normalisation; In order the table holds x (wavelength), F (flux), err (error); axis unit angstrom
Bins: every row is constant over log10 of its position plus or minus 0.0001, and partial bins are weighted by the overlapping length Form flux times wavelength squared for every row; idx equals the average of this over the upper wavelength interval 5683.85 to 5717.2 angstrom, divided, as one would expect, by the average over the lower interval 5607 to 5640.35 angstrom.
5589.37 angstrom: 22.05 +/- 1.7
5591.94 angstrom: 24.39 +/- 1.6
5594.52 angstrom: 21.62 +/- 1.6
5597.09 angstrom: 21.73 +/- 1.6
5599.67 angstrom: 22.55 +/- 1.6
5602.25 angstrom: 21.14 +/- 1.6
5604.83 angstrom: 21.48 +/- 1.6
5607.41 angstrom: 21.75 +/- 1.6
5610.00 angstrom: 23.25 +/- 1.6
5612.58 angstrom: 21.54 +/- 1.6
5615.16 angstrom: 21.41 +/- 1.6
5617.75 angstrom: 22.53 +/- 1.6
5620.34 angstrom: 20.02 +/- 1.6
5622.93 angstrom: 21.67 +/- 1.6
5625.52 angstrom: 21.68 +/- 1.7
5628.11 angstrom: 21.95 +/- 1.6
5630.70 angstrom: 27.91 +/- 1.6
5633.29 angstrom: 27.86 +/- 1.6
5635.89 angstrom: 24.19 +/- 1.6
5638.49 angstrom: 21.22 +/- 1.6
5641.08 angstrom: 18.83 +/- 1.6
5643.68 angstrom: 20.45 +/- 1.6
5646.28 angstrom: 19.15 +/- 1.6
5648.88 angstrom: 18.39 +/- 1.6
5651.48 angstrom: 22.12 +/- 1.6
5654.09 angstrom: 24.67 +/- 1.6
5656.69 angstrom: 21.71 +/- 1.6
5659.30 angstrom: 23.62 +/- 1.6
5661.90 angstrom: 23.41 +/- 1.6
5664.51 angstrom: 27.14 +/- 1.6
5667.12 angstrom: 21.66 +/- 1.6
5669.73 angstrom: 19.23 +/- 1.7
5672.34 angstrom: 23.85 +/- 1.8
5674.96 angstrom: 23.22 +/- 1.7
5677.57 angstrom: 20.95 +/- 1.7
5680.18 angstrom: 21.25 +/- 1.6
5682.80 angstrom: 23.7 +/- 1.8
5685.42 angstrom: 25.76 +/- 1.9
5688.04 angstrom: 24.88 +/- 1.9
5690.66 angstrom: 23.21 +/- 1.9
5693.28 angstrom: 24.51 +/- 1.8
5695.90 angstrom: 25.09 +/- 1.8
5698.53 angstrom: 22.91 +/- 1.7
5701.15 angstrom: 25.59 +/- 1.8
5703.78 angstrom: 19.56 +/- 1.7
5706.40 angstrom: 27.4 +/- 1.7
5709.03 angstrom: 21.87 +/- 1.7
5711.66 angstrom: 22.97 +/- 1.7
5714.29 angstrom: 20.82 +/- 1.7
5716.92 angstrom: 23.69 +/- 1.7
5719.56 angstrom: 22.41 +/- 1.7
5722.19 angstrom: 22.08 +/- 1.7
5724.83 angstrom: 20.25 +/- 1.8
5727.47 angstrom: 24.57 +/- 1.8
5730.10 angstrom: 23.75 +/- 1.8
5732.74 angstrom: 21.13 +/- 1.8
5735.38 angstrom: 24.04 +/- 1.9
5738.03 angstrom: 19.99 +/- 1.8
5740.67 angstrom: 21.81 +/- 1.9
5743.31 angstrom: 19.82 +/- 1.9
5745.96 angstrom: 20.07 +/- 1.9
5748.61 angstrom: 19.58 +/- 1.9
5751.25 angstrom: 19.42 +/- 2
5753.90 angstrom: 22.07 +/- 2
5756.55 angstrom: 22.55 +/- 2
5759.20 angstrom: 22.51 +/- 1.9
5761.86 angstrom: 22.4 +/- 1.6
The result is 1.07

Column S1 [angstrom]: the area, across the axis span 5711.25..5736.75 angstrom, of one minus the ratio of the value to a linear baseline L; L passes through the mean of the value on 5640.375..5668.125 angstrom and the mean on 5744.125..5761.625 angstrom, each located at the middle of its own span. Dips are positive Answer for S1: -1.4 angstrom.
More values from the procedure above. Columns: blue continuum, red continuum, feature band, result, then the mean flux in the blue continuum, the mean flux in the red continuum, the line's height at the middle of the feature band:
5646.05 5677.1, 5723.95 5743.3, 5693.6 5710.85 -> -1.17 angstrom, 22.4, 22.1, 22.2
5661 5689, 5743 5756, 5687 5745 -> -3.16 angstrom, 23.2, 20.4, 21.6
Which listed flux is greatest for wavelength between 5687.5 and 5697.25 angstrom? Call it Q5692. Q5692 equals 25.09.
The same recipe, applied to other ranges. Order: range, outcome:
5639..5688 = 27.14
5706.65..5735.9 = 24.57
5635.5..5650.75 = 24.19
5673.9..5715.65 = 27.4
